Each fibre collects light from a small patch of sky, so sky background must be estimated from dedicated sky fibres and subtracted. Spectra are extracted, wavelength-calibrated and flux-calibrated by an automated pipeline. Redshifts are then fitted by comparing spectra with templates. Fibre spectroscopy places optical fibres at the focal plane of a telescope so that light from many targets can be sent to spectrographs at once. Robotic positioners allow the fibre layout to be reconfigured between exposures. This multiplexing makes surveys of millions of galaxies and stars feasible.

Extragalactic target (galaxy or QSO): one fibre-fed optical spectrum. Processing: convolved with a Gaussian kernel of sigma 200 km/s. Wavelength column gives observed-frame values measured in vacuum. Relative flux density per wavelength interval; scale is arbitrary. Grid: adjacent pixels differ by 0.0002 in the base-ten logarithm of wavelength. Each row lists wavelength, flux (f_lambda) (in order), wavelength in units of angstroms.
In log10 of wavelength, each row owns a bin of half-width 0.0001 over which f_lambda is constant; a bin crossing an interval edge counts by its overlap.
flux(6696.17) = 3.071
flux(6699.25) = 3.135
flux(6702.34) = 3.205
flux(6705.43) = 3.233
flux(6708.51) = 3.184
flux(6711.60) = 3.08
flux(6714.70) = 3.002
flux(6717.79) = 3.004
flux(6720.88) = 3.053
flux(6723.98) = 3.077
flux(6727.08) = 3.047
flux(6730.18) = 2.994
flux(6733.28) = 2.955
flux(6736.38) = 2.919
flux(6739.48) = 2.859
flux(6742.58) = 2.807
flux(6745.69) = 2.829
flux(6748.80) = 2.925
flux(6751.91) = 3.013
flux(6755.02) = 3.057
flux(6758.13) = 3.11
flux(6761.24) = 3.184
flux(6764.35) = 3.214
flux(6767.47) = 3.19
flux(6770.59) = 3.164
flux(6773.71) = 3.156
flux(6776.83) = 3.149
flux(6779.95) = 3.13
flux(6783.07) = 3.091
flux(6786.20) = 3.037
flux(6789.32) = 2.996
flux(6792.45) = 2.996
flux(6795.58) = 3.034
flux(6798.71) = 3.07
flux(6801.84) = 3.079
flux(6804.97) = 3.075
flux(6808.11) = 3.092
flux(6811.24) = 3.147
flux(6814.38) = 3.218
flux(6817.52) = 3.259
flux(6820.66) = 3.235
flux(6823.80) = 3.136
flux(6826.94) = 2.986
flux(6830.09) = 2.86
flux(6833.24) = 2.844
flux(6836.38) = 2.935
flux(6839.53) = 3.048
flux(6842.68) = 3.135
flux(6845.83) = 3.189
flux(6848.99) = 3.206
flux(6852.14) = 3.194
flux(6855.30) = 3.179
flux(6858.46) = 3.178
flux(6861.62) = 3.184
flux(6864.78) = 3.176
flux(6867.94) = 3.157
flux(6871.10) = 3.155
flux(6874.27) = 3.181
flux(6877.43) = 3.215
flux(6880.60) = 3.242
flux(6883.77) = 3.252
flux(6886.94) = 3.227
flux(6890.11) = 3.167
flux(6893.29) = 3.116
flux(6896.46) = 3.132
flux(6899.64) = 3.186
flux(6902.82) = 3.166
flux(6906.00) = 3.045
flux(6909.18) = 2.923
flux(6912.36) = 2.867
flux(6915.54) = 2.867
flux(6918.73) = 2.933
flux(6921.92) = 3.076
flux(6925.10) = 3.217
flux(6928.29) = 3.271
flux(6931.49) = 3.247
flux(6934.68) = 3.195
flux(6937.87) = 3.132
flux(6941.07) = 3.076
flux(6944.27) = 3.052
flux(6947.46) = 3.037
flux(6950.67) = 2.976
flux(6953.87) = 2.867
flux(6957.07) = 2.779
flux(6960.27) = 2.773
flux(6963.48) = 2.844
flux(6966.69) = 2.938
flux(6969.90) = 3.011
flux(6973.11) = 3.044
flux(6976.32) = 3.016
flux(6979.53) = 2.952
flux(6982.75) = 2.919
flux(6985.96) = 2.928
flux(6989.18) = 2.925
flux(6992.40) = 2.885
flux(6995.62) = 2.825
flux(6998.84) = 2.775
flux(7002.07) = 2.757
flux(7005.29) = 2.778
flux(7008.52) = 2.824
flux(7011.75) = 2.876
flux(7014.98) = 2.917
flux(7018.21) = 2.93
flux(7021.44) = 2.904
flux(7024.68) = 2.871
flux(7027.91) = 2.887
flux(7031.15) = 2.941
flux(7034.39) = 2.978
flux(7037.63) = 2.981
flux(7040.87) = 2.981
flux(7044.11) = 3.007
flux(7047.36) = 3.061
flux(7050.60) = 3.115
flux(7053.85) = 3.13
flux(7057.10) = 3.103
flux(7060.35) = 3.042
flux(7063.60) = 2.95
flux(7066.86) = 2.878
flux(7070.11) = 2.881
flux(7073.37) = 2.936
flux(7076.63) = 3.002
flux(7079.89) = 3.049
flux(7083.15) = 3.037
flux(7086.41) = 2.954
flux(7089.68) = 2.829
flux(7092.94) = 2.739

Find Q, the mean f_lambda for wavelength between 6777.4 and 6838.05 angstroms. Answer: 3.07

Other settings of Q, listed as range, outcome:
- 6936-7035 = 2.92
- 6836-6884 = 3.17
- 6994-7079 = 2.94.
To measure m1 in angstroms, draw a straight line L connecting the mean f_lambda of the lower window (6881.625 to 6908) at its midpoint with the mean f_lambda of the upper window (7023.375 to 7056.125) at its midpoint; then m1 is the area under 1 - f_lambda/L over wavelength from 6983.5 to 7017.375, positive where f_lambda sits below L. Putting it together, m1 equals 2.1 angstroms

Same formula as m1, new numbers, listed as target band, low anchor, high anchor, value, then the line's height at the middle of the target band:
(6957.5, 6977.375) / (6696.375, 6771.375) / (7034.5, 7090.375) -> 0.58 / 3.01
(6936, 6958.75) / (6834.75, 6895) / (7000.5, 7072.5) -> 0.52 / 3.06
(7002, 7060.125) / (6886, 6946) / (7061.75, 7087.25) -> 0.86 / 3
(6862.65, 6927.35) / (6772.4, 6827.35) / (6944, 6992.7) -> -2.32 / 3.01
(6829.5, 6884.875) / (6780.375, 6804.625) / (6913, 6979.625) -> -1.81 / 3.03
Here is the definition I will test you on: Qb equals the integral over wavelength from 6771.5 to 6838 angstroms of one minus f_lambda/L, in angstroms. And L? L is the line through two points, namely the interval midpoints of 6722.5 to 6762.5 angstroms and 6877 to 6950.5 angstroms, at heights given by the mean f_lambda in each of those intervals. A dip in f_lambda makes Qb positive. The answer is -1.00 angstroms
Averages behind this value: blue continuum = 2.98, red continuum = 3.11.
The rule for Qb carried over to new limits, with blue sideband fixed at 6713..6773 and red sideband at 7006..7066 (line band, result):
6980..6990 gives 0.17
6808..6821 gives -0.81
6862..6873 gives -0.61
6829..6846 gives 0.08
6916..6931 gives -0.63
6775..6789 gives -0.36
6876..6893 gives -1.23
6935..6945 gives -0.39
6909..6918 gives 0.32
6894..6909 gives -0.59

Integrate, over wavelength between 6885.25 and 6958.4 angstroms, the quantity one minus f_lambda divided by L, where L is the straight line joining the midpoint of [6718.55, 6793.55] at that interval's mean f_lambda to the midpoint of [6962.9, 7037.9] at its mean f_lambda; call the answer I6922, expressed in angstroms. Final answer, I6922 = -3.0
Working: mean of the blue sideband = 3.04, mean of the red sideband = 2.9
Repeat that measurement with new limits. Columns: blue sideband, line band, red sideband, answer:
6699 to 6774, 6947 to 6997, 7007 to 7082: 1.2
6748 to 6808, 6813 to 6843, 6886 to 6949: 0.3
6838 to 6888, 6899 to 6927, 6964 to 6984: 0.5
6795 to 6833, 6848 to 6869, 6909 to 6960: -0.8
